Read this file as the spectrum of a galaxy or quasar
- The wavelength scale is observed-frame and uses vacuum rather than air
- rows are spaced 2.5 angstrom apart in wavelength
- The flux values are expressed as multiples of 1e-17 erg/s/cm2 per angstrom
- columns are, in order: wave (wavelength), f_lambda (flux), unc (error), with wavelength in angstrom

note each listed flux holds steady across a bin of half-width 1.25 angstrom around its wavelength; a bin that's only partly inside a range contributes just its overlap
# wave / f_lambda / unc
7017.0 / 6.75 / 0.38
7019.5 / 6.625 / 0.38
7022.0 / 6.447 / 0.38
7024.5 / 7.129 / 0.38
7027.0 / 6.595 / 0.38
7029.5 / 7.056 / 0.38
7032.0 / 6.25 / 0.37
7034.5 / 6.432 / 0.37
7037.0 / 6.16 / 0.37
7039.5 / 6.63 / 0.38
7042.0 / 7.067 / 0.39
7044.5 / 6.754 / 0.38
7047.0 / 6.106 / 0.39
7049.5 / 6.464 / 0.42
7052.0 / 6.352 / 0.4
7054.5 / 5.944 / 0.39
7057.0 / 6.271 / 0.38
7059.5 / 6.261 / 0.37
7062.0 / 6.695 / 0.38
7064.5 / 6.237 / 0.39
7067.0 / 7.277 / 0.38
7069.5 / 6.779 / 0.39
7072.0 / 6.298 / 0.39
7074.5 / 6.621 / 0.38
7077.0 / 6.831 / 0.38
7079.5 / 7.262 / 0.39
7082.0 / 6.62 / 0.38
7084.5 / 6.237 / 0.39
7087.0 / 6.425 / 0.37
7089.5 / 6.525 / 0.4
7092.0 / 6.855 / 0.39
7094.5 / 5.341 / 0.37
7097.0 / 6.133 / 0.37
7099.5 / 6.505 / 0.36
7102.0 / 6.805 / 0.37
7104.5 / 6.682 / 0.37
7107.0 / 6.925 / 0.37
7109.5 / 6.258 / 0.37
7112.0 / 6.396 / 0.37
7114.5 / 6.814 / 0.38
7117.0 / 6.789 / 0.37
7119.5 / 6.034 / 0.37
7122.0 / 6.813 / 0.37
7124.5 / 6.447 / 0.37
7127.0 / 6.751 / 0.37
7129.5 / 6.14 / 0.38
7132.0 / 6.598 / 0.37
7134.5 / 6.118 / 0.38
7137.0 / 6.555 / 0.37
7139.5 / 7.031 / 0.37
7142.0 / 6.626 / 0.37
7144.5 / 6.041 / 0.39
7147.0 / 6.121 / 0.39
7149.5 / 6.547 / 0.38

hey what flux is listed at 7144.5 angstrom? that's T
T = 6.041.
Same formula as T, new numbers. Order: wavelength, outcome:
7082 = 6.62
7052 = 6.352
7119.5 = 6.034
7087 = 6.425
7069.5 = 6.779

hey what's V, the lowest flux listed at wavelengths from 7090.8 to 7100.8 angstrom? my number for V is 5.341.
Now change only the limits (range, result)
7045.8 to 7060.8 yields 5.944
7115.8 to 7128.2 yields 6.034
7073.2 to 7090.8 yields 6.237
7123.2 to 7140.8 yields 6.118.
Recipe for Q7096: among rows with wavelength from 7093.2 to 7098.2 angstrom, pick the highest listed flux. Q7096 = 6.133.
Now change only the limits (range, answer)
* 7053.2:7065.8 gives 6.695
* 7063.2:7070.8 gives 7.277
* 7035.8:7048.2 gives 7.067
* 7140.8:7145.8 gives 6.626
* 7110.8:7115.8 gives 6.814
